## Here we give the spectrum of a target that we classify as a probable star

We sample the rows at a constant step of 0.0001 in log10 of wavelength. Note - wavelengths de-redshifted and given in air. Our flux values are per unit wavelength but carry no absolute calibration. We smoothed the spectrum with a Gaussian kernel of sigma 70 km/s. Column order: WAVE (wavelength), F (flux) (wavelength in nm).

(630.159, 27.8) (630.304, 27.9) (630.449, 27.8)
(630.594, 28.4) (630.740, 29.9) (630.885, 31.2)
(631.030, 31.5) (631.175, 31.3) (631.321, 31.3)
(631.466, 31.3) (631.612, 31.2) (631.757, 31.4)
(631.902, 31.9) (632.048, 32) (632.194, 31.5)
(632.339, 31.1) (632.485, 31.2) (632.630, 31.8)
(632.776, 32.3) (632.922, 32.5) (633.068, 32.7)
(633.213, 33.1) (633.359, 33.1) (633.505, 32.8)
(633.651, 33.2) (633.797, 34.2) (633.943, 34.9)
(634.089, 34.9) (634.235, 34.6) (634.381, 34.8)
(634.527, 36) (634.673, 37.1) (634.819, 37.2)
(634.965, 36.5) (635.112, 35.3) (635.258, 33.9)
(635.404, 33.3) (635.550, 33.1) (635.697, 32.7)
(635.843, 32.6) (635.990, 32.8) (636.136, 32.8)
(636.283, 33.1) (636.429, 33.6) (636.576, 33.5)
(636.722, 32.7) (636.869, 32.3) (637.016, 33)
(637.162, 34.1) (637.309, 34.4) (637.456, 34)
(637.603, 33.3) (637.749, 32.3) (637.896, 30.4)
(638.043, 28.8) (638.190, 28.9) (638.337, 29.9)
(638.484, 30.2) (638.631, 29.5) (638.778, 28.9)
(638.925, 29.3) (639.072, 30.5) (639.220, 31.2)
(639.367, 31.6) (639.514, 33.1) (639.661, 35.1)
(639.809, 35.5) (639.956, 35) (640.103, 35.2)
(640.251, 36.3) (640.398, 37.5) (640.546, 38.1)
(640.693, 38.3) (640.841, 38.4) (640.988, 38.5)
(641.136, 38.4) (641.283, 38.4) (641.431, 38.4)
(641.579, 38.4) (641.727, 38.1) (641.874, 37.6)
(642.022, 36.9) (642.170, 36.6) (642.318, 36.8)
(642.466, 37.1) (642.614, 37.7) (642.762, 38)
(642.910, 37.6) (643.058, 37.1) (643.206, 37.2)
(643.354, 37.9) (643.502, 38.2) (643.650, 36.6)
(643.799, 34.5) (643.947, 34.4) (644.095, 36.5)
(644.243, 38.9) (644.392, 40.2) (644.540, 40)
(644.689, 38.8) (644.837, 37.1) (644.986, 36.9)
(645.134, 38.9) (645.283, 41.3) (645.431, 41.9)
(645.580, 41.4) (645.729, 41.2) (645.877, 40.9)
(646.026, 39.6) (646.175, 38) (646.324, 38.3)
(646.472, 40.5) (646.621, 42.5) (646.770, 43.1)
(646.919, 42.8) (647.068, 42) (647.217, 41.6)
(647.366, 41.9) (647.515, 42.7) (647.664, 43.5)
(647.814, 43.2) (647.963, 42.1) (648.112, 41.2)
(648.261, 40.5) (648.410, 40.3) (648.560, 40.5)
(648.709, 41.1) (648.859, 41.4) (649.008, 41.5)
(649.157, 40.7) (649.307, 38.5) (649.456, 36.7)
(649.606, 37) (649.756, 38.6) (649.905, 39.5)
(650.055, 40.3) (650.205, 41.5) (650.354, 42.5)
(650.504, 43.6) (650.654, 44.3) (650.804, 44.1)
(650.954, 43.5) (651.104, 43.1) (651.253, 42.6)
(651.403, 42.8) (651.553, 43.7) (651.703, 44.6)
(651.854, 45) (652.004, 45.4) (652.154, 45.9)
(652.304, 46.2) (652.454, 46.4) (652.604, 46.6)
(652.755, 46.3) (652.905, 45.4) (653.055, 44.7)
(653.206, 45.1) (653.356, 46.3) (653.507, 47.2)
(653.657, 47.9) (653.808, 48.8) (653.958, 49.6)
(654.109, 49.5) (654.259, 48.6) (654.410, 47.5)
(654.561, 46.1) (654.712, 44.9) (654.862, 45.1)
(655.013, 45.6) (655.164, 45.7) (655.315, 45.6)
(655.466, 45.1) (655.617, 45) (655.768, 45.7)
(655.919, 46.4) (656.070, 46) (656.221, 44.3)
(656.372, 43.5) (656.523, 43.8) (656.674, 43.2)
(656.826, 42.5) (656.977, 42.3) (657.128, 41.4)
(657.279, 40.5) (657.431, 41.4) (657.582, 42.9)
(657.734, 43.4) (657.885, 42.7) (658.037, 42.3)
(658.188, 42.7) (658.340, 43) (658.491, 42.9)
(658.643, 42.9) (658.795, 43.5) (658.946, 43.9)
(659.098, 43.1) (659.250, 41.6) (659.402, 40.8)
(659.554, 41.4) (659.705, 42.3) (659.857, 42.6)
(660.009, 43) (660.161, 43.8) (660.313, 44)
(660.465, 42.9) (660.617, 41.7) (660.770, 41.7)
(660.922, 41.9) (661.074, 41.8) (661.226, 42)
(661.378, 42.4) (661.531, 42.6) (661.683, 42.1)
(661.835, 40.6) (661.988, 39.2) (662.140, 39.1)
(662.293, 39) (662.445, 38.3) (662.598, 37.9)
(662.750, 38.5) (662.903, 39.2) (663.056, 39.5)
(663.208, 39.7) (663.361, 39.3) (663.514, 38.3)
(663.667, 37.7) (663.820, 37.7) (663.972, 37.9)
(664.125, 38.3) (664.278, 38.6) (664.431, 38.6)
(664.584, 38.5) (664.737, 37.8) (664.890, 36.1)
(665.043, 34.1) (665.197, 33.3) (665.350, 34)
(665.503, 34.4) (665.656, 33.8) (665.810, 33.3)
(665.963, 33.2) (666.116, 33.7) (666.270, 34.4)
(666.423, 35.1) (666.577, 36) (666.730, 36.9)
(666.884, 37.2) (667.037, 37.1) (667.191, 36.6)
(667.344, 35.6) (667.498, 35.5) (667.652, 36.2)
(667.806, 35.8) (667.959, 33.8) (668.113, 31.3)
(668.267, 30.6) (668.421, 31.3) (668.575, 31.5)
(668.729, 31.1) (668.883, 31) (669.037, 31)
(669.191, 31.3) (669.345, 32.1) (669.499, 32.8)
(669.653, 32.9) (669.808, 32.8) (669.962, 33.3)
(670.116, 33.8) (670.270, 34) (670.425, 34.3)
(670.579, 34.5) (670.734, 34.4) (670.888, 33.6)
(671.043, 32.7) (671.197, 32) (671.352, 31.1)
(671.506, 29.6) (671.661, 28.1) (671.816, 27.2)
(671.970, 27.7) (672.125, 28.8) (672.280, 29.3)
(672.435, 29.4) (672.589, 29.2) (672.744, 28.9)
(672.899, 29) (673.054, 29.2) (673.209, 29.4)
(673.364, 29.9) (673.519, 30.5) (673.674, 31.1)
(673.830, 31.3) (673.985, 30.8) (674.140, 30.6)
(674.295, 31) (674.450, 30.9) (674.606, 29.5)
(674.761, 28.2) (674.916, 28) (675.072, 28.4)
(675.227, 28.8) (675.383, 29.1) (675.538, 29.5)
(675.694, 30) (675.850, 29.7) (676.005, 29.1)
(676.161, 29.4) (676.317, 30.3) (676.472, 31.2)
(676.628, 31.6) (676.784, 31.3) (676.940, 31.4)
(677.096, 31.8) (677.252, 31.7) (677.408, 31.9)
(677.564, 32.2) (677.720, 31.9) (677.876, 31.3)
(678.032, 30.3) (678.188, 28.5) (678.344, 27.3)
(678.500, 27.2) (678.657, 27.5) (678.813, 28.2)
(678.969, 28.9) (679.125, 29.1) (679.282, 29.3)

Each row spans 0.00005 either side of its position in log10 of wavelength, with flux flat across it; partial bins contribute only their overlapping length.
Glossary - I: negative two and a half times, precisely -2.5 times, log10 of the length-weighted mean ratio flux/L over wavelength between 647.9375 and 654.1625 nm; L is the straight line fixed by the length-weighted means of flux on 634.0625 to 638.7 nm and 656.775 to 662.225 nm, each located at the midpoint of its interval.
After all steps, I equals -0.12 mag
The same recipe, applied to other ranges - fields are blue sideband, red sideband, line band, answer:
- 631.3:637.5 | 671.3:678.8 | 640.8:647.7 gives -0.20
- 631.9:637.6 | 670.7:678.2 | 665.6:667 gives -0.13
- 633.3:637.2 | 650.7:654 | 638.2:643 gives 0.07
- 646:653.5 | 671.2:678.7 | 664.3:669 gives -0.02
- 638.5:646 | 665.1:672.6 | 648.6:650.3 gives -0.12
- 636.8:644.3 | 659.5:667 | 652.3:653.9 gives -0.25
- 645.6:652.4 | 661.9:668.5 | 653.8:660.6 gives -0.13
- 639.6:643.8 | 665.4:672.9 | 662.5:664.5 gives -0.15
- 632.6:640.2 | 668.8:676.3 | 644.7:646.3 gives -0.22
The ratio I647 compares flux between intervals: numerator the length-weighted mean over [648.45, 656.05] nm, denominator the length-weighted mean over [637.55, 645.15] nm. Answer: 1.2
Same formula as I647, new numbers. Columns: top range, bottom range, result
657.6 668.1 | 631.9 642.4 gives 1.15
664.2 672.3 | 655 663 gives 0.79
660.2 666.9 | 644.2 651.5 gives 0.93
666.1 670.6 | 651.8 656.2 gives 0.73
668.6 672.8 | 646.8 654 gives 0.73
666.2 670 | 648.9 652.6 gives 0.79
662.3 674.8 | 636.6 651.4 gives 0.89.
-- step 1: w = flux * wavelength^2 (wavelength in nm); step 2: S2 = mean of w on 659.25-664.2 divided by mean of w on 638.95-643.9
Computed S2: 1.2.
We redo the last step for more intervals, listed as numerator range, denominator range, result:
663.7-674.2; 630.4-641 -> 1.11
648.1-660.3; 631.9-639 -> 1.41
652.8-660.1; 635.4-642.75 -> 1.37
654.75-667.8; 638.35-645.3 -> 1.18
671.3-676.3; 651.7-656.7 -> 0.68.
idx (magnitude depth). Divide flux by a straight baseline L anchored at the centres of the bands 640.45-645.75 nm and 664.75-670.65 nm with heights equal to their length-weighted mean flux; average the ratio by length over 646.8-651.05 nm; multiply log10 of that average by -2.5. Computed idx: -0.12 mag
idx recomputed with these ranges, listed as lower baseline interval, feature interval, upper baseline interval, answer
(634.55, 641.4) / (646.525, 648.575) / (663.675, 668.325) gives -0.22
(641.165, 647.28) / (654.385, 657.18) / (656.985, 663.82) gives -0.10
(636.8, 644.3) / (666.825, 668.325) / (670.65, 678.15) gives -0.12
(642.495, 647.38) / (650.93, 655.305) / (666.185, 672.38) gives -0.23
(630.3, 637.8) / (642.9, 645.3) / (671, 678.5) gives -0.17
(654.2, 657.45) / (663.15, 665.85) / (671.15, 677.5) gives 0.03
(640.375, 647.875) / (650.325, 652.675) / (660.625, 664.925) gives -0.14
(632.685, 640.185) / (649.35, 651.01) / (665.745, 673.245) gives -0.24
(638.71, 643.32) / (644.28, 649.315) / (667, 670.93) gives -0.15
